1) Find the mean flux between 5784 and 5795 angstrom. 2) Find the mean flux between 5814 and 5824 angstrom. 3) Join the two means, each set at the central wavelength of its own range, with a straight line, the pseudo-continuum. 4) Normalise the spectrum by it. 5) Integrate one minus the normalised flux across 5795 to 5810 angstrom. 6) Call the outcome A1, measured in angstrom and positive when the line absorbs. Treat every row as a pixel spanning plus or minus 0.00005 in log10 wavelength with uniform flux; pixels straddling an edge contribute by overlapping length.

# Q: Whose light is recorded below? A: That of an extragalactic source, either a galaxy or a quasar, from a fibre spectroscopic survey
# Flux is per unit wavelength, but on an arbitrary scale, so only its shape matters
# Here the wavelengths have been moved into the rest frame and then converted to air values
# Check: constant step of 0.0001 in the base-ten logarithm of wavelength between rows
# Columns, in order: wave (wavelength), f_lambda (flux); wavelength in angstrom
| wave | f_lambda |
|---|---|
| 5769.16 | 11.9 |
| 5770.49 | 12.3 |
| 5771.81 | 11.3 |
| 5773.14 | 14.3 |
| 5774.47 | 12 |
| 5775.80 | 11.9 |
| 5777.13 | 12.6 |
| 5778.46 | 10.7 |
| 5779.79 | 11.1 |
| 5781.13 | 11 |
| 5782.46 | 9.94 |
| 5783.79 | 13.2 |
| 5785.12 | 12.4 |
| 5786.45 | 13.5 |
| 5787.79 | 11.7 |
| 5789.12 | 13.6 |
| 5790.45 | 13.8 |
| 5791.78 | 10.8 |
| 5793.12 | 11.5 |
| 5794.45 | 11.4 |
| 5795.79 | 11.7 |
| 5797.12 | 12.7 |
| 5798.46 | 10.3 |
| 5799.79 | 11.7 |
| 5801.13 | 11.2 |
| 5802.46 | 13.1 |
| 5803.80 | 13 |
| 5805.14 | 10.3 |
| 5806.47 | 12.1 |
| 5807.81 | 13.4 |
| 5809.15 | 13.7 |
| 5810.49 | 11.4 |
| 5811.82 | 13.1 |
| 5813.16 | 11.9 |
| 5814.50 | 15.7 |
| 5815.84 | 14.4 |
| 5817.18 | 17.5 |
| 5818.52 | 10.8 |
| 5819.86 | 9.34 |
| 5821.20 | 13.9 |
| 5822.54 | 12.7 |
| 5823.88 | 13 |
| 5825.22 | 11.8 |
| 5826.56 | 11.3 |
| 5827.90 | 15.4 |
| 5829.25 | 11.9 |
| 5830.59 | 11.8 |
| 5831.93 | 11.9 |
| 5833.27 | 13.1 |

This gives 0.9 angstrom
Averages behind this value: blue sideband 12.4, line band 12.1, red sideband 13.4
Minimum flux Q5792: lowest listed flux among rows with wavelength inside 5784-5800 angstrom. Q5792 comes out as 10.3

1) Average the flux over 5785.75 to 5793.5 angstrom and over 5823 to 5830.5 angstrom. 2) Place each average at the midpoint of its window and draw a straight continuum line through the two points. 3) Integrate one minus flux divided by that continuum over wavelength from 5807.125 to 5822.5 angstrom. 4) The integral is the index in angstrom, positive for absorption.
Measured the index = -0.7 angstrom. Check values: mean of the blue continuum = 12.5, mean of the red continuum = 12.6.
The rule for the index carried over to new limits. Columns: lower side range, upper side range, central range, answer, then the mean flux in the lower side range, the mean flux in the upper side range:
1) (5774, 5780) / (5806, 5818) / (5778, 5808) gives 1.6 angstrom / 11.7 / 13.7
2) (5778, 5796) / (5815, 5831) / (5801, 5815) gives -0.2 angstrom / 11.9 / 12.9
